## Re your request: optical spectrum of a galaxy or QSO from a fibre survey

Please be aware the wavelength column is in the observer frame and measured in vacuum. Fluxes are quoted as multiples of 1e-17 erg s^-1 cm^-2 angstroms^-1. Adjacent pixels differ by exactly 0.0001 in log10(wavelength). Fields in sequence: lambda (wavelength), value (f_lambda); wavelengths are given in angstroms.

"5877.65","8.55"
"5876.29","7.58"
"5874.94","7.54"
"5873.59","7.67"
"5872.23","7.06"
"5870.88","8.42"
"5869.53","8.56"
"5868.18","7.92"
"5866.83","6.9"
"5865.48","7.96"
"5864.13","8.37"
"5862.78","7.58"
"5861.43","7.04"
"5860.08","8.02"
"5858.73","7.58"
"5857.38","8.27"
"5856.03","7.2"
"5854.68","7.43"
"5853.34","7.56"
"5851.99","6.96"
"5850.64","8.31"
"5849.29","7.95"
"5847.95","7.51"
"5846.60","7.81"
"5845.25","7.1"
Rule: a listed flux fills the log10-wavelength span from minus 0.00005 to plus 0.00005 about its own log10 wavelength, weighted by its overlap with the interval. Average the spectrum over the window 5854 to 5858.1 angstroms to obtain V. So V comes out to 7.64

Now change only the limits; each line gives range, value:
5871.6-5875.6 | 7.42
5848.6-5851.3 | 8.13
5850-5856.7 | 7.49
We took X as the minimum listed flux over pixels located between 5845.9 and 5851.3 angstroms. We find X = 7.51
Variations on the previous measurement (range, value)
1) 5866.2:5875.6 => 6.9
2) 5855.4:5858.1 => 7.2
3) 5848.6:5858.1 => 6.96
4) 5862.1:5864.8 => 7.58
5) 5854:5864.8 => 7.04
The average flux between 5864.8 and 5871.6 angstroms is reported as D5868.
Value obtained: 7.95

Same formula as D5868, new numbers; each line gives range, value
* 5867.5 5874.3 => 7.92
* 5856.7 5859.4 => 7.92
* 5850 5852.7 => 7.61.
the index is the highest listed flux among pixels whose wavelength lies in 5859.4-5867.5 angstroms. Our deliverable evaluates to 8.37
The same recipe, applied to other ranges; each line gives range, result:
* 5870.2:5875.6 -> 8.42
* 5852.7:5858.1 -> 8.27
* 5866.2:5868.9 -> 7.92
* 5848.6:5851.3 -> 8.31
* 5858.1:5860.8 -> 8.02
